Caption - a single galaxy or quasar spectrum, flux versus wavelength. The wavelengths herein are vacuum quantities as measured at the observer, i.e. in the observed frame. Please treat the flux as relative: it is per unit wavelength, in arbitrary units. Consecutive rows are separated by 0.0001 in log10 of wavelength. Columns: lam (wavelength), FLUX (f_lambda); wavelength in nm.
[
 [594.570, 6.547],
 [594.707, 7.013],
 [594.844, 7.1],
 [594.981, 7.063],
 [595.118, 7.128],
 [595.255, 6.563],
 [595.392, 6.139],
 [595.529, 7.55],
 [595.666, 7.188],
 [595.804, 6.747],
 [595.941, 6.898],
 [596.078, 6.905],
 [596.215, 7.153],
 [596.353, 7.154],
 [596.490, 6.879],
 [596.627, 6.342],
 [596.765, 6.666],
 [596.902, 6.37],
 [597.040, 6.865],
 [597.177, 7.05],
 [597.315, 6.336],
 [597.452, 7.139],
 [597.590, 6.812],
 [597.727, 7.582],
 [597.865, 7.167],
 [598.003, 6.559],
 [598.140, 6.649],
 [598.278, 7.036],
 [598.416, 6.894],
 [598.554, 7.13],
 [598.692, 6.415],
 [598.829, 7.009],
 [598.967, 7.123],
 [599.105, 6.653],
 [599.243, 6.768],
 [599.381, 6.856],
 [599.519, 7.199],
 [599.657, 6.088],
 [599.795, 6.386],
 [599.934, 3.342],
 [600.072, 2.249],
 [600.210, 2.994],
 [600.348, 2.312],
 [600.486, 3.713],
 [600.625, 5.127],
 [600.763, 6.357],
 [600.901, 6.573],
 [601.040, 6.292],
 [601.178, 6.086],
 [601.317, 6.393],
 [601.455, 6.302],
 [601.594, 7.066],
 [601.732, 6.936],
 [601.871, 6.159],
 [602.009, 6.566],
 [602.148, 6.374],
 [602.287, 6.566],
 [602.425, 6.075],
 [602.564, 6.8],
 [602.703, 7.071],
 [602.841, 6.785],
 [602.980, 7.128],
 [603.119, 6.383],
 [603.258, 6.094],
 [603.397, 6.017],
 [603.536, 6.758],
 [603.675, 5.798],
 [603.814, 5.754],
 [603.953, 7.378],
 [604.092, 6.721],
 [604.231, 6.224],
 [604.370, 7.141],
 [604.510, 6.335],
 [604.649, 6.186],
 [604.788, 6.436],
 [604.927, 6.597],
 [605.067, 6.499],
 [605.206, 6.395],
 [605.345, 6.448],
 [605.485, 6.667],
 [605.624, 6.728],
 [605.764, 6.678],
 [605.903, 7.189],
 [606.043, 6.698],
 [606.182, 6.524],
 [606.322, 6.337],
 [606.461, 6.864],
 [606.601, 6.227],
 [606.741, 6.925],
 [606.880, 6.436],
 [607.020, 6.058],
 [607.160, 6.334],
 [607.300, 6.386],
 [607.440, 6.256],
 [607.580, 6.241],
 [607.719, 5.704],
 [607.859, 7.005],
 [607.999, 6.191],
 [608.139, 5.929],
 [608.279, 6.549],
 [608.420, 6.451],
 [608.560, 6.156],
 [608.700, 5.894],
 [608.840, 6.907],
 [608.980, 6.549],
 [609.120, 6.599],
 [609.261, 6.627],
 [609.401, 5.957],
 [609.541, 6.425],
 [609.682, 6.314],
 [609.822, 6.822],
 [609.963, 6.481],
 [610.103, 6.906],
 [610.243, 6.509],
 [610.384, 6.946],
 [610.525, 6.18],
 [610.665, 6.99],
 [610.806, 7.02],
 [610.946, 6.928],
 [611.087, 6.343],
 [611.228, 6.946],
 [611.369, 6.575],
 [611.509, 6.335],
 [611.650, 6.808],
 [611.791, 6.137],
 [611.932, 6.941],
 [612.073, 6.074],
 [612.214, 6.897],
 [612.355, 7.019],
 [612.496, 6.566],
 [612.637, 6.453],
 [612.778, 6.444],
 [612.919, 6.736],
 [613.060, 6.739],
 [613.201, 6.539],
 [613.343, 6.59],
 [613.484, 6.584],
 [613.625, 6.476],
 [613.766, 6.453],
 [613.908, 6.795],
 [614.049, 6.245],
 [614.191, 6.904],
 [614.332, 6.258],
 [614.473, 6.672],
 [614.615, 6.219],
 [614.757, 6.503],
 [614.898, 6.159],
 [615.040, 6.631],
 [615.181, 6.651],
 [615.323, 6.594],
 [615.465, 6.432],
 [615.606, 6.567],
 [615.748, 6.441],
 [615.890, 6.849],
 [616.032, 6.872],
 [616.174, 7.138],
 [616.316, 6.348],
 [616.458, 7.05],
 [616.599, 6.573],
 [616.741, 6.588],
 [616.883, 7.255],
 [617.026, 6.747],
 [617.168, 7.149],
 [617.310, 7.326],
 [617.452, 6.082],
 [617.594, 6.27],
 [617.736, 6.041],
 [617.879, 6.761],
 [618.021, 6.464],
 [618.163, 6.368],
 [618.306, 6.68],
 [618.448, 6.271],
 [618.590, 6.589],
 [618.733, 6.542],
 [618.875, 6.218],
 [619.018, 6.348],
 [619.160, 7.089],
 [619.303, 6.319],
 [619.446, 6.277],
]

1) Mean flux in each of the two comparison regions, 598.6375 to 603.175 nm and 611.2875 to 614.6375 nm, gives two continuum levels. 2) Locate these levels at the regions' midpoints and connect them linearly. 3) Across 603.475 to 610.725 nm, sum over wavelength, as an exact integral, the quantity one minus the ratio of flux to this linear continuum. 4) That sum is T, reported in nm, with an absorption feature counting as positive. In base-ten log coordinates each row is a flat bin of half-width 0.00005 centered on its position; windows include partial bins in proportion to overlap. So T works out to -0.22 nm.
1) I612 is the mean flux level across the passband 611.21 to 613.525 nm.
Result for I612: 6.6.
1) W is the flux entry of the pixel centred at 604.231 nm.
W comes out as 6.224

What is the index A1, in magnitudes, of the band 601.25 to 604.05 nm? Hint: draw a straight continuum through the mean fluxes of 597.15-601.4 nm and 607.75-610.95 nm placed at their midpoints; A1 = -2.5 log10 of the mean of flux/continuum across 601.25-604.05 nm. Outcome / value -0.05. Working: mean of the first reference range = 6.06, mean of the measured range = 6.52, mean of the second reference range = 6.52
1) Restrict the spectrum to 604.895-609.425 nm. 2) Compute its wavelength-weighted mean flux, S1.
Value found 6.46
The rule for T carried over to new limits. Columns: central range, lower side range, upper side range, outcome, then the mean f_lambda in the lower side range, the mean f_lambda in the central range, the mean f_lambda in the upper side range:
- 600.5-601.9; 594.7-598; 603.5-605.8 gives 0.09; 6.9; 6.23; 6.51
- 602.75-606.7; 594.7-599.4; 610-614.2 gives 0.12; 6.88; 6.54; 6.63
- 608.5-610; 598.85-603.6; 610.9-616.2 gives -0.01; 6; 6.43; 6.59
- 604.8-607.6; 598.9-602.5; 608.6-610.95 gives -0.12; 5.79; 6.53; 6.58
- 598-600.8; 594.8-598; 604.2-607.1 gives 0.44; 6.89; 5.73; 6.56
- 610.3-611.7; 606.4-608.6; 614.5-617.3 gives -0.05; 6.36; 6.7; 6.68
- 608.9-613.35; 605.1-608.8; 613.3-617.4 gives -0.04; 6.44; 6.61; 6.66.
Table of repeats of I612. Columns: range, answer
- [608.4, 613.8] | 6.58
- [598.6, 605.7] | 6.17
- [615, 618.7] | 6.64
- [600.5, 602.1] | 6.26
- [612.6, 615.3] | 6.53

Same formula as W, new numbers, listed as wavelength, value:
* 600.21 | 2.994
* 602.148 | 6.374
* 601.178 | 6.086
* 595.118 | 7.128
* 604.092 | 6.721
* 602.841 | 6.785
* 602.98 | 7.128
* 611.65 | 6.808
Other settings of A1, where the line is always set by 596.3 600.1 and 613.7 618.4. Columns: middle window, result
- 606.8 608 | 0.05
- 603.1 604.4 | 0.03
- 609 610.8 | 0.00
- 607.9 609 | 0.04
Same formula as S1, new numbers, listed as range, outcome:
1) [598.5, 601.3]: 5.64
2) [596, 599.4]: 6.86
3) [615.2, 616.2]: 6.67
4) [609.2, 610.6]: 6.52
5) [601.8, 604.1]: 6.49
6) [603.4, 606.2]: 6.55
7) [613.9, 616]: 6.53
